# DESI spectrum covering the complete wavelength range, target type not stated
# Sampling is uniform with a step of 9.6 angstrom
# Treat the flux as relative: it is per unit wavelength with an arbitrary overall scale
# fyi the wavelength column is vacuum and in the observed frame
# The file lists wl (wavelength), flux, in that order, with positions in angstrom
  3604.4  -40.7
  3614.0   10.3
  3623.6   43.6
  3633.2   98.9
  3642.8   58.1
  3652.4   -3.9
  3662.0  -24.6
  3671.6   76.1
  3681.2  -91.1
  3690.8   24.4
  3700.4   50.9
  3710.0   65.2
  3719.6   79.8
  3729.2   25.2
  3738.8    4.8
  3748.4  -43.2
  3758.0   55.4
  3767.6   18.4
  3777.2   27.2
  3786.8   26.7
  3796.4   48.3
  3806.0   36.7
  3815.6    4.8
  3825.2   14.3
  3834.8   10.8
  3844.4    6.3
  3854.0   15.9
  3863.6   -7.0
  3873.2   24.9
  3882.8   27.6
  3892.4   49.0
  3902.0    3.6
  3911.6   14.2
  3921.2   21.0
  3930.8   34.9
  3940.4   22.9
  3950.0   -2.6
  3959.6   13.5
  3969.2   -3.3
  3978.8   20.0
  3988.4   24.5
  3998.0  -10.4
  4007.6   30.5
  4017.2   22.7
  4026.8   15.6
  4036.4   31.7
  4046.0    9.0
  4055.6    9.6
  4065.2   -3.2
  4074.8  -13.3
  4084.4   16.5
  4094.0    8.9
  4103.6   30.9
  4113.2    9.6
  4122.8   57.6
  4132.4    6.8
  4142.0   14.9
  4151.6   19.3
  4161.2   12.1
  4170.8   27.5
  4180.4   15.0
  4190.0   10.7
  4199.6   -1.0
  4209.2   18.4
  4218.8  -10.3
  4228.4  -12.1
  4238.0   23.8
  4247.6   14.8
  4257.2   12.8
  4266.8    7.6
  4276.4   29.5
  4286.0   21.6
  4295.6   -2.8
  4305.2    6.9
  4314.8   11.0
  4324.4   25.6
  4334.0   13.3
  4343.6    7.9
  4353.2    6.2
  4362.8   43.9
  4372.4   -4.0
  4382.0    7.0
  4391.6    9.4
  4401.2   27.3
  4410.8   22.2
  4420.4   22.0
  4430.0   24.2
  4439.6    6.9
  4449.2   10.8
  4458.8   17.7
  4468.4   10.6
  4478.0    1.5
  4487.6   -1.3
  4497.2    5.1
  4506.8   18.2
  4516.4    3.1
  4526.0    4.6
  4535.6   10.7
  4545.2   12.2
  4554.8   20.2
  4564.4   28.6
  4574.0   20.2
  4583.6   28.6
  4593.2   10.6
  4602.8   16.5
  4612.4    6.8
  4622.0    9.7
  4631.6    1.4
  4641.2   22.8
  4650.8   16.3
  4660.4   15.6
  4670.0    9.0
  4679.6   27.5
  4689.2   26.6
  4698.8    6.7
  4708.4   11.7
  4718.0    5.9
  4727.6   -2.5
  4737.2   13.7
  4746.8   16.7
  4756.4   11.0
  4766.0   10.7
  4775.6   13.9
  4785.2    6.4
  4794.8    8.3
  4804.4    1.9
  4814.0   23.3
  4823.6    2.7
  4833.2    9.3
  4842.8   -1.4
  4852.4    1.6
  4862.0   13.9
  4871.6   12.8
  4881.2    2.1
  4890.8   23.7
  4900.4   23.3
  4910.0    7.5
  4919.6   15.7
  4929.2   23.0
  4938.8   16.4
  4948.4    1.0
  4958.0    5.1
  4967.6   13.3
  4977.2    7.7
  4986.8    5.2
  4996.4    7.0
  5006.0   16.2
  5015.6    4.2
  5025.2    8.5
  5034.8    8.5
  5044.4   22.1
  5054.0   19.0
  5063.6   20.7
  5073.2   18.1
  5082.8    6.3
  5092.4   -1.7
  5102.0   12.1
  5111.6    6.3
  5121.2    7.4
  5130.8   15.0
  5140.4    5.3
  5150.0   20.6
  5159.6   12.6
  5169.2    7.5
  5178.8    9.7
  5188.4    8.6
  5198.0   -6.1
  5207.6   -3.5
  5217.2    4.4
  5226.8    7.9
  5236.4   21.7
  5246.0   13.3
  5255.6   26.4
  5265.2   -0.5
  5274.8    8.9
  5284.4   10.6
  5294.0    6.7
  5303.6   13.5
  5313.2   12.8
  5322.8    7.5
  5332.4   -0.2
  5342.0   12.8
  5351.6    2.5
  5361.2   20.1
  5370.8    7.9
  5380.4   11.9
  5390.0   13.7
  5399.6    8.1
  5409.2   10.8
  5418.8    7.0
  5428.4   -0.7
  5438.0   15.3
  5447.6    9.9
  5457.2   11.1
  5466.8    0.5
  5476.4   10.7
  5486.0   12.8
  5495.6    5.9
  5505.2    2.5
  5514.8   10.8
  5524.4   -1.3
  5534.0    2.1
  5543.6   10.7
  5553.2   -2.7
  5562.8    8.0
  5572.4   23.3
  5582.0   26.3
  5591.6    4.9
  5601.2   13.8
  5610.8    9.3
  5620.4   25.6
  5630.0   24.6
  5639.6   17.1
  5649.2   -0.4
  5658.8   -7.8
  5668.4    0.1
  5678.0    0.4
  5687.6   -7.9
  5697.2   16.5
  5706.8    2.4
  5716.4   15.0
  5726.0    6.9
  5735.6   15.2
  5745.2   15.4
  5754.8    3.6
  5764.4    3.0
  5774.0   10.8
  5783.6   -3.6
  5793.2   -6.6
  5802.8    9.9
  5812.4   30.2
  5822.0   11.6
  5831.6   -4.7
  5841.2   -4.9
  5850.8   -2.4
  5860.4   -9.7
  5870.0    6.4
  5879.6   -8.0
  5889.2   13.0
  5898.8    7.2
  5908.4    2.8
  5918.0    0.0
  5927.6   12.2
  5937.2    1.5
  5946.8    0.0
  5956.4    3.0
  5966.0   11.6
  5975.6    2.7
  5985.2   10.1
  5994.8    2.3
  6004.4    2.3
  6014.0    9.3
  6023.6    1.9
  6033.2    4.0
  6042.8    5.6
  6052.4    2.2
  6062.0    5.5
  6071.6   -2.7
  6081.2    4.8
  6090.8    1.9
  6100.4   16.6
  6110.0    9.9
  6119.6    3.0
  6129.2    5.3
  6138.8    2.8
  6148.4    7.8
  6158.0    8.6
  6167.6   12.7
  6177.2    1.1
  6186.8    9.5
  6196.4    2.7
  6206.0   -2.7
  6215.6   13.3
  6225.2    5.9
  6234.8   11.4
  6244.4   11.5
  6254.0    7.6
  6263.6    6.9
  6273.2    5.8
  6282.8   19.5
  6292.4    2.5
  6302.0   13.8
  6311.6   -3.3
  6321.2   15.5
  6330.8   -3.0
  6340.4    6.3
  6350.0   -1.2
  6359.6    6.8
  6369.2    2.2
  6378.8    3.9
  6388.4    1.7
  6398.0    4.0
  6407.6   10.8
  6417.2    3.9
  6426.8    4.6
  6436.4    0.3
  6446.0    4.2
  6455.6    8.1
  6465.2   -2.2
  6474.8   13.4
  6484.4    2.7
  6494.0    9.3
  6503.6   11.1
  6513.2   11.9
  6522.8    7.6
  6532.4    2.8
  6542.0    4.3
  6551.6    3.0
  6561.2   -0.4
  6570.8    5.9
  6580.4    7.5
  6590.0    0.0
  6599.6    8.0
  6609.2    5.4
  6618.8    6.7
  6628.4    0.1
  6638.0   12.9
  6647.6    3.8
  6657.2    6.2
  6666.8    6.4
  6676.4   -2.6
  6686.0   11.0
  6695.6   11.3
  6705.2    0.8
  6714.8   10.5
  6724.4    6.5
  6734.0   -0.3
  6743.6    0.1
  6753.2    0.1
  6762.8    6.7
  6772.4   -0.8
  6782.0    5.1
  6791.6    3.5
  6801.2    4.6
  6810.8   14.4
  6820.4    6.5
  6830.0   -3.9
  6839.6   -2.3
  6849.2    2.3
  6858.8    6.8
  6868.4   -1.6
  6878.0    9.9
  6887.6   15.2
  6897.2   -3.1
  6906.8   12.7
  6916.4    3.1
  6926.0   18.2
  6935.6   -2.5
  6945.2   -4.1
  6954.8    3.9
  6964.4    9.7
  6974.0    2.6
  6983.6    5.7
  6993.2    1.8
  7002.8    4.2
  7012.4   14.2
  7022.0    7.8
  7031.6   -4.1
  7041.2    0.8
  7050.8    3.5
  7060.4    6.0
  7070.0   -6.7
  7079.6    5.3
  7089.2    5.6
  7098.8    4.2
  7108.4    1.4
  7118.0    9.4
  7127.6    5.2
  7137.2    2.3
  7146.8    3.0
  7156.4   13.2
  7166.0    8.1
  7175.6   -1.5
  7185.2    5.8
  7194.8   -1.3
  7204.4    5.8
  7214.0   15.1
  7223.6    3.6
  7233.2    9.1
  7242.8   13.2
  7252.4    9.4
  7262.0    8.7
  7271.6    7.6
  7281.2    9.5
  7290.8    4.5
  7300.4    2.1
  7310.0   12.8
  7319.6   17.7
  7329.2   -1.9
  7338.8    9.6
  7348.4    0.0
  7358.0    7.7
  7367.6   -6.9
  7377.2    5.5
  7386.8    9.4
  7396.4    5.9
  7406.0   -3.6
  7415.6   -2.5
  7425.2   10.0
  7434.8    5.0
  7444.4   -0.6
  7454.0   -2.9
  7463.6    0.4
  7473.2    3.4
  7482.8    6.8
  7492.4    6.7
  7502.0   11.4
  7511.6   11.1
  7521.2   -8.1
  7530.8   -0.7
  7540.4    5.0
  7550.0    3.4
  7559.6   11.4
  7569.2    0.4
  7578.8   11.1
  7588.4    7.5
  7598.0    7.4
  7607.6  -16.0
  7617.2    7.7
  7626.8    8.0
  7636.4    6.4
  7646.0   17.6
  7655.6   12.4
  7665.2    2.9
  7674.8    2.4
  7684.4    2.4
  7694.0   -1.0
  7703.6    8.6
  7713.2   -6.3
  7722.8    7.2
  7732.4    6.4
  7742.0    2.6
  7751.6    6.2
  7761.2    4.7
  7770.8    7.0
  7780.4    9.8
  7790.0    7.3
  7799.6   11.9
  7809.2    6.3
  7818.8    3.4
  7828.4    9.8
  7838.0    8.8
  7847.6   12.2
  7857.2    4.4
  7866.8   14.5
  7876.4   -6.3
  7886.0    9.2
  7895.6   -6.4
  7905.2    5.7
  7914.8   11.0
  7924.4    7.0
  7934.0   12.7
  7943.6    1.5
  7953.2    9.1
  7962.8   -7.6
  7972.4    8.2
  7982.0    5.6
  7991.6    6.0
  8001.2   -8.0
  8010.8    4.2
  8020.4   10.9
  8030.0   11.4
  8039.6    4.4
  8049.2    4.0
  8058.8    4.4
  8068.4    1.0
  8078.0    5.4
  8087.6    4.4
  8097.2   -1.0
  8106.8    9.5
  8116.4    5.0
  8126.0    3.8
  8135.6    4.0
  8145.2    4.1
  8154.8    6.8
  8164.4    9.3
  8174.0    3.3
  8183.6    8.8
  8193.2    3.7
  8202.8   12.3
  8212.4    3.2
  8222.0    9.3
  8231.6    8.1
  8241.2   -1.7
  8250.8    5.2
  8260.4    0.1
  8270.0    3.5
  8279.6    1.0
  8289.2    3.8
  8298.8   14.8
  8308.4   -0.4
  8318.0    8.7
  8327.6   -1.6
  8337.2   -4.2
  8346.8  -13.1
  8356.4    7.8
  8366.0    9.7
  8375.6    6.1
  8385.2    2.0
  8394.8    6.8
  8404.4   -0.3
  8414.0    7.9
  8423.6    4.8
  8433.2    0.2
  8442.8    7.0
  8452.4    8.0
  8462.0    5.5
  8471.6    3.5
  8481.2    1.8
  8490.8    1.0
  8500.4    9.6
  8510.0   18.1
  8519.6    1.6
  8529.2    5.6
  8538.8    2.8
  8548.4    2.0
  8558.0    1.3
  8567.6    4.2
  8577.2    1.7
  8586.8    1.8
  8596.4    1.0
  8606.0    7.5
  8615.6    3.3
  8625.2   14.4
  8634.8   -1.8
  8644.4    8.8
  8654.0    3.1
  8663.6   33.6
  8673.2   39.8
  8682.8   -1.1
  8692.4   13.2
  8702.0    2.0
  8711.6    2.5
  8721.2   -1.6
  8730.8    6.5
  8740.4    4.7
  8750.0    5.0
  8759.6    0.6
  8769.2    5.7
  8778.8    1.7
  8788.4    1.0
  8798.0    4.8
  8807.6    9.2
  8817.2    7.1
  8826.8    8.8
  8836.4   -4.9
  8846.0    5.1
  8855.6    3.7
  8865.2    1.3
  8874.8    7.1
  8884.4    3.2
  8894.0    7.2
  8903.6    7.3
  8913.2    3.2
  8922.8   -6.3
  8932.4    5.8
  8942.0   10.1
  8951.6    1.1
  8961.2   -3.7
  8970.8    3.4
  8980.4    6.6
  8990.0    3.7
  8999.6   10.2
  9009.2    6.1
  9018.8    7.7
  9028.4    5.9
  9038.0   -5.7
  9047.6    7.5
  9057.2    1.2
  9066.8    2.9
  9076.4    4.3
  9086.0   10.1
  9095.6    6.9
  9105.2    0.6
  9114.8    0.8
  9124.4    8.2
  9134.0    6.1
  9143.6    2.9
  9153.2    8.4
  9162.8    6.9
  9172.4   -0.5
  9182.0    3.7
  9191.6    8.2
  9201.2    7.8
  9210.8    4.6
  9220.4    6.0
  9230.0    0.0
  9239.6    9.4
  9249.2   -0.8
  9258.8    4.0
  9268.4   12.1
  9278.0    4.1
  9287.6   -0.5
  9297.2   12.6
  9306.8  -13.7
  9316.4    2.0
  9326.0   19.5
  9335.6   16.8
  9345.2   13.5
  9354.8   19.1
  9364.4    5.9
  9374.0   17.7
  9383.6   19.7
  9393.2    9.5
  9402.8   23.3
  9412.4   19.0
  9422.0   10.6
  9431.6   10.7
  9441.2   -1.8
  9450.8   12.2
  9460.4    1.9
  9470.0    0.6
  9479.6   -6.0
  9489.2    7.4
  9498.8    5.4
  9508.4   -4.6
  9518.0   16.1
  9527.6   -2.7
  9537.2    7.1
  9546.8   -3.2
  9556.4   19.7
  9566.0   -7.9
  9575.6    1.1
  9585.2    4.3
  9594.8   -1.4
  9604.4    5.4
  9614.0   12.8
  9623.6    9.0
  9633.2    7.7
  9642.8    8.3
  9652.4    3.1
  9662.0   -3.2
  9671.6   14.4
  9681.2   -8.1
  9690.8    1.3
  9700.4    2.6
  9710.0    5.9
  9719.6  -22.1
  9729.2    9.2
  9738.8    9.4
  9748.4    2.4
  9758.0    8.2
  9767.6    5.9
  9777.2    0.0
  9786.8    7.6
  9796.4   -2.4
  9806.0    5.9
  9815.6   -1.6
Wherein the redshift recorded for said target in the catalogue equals 1.32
